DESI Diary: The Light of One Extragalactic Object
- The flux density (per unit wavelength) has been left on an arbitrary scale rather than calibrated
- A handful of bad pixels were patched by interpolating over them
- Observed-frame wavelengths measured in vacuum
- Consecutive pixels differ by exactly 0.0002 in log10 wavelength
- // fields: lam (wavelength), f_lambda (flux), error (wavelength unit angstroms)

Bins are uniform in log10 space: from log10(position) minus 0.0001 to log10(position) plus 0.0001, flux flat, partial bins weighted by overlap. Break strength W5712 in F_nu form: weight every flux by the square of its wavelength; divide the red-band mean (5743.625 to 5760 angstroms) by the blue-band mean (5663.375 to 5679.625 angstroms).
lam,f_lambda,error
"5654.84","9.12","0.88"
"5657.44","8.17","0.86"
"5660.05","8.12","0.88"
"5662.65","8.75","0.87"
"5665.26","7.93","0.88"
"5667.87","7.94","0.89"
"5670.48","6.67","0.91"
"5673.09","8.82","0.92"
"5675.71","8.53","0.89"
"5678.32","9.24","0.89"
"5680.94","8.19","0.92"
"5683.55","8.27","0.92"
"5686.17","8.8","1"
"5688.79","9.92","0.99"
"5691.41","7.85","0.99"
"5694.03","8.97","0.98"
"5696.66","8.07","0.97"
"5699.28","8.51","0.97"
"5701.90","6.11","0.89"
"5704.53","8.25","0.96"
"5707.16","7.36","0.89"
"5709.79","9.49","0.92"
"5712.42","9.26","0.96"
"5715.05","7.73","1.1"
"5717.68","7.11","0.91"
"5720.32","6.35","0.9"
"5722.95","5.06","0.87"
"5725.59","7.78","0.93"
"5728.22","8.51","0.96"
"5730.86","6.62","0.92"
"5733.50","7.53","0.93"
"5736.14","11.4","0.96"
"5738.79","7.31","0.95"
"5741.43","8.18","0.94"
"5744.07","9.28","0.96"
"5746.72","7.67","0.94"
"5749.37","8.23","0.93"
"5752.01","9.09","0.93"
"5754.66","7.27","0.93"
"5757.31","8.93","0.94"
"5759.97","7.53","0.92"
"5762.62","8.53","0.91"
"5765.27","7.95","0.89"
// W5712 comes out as 1.0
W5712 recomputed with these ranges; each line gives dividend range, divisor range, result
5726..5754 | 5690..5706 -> 1.06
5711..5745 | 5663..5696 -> 0.95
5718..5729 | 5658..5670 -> 0.87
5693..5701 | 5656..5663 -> 1.02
